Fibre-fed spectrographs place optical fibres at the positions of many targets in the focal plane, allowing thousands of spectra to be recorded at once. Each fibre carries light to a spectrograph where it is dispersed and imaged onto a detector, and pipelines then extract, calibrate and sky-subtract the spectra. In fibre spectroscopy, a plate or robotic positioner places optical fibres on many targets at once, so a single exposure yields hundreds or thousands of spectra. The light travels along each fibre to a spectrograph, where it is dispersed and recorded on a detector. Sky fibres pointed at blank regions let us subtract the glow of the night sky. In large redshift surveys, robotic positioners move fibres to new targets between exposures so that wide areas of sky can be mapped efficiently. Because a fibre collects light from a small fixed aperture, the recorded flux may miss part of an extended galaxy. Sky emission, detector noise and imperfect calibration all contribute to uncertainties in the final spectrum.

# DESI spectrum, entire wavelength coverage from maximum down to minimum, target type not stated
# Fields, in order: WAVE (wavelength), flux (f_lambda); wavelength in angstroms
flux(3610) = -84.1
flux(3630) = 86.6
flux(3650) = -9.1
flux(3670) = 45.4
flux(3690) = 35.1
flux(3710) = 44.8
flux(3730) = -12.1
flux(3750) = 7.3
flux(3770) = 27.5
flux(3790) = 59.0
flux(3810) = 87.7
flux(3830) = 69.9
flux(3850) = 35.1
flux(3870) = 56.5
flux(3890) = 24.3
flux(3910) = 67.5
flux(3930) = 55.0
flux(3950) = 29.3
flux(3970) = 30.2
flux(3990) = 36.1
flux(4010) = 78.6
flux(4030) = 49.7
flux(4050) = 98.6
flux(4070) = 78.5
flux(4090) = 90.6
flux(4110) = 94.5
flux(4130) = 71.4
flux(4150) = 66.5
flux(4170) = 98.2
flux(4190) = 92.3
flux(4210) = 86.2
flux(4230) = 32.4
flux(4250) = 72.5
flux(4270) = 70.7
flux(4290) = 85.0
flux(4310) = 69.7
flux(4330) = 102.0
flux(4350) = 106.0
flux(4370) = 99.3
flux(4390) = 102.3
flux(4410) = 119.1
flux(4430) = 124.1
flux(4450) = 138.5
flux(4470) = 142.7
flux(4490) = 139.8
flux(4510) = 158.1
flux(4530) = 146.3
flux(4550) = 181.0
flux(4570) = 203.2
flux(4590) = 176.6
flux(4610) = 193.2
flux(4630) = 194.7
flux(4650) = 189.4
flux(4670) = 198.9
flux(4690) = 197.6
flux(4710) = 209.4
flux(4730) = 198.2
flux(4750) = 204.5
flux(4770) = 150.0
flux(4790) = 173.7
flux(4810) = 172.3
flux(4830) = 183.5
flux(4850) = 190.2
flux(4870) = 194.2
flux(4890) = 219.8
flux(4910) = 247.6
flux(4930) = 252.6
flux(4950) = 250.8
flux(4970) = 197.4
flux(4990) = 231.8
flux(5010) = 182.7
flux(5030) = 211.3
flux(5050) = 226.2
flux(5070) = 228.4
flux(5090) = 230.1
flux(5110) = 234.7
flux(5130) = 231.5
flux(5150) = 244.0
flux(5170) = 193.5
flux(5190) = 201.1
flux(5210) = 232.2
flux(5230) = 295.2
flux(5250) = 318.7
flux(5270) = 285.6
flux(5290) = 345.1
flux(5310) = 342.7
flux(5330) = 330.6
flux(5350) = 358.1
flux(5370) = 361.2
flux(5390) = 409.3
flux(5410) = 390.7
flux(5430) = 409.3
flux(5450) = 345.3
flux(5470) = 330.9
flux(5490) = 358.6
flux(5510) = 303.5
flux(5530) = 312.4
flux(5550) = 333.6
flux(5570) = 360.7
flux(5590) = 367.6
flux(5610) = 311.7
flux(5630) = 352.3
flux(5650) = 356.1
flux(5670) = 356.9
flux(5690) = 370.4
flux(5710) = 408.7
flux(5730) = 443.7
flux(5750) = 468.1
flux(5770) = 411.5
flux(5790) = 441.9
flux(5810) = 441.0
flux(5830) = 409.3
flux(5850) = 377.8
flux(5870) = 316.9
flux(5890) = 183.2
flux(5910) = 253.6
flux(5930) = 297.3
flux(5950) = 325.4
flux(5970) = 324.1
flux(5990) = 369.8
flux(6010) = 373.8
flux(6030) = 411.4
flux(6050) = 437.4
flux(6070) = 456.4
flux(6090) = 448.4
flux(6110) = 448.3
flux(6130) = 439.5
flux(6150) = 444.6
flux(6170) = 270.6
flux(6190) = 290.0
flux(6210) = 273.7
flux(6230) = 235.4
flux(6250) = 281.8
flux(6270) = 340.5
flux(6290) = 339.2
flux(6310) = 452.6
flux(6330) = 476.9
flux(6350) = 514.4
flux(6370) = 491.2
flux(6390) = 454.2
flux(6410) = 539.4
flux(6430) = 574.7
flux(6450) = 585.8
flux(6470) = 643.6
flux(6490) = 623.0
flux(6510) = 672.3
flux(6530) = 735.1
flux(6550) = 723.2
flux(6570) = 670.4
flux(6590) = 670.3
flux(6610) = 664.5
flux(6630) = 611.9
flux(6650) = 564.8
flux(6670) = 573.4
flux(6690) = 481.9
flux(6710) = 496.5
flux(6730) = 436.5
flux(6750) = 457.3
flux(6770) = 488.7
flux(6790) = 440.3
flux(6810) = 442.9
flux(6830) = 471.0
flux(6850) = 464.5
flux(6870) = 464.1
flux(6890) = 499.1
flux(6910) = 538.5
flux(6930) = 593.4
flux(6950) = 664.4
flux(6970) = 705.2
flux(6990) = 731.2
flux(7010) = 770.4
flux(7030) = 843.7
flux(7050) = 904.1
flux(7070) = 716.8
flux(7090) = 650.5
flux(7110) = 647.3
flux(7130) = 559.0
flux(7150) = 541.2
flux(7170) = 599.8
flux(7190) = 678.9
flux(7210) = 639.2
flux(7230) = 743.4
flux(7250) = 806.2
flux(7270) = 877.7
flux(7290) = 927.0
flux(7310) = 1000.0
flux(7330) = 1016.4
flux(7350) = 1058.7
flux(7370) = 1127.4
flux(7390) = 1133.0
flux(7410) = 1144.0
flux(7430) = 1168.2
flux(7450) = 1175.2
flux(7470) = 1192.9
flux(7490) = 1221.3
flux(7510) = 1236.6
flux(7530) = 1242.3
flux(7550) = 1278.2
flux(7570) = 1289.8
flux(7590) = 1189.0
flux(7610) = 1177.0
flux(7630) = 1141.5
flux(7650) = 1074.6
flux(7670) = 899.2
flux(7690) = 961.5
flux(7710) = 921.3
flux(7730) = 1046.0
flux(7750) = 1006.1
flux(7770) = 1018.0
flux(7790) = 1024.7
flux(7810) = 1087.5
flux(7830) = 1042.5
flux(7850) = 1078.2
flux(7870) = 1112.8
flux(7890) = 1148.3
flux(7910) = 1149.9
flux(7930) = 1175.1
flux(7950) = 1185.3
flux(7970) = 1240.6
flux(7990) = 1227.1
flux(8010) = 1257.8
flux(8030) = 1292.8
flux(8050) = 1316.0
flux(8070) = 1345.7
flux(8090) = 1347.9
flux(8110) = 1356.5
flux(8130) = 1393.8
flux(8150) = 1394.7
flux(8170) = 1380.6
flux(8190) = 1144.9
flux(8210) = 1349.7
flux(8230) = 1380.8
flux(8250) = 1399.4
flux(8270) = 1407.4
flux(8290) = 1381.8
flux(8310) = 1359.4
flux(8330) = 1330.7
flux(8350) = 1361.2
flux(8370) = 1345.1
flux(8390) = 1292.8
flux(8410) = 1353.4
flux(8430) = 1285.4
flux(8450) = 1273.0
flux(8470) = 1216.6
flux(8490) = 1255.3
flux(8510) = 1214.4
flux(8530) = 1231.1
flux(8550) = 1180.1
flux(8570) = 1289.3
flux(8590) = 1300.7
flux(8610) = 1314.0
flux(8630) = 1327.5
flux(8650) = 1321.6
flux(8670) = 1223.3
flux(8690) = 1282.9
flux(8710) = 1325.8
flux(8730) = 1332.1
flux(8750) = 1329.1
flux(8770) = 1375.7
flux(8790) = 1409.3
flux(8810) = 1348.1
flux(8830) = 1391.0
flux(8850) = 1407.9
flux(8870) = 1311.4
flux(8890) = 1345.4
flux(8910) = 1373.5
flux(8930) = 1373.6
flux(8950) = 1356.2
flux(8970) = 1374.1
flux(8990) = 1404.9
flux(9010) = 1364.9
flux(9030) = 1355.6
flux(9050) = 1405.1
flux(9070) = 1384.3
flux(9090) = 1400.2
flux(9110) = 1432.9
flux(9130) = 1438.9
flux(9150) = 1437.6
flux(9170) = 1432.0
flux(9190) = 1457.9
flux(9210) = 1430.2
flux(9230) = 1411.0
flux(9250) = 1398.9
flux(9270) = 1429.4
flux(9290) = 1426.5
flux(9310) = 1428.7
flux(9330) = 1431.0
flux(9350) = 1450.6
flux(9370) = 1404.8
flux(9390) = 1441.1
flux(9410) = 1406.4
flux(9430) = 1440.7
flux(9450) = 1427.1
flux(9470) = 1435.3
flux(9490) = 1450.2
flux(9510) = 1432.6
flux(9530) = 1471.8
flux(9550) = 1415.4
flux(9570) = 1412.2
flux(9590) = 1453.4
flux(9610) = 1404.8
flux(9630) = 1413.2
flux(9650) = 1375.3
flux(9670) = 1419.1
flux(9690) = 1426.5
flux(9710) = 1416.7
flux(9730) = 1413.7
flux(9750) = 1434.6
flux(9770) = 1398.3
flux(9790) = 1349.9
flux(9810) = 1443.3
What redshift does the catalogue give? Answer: 0.000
